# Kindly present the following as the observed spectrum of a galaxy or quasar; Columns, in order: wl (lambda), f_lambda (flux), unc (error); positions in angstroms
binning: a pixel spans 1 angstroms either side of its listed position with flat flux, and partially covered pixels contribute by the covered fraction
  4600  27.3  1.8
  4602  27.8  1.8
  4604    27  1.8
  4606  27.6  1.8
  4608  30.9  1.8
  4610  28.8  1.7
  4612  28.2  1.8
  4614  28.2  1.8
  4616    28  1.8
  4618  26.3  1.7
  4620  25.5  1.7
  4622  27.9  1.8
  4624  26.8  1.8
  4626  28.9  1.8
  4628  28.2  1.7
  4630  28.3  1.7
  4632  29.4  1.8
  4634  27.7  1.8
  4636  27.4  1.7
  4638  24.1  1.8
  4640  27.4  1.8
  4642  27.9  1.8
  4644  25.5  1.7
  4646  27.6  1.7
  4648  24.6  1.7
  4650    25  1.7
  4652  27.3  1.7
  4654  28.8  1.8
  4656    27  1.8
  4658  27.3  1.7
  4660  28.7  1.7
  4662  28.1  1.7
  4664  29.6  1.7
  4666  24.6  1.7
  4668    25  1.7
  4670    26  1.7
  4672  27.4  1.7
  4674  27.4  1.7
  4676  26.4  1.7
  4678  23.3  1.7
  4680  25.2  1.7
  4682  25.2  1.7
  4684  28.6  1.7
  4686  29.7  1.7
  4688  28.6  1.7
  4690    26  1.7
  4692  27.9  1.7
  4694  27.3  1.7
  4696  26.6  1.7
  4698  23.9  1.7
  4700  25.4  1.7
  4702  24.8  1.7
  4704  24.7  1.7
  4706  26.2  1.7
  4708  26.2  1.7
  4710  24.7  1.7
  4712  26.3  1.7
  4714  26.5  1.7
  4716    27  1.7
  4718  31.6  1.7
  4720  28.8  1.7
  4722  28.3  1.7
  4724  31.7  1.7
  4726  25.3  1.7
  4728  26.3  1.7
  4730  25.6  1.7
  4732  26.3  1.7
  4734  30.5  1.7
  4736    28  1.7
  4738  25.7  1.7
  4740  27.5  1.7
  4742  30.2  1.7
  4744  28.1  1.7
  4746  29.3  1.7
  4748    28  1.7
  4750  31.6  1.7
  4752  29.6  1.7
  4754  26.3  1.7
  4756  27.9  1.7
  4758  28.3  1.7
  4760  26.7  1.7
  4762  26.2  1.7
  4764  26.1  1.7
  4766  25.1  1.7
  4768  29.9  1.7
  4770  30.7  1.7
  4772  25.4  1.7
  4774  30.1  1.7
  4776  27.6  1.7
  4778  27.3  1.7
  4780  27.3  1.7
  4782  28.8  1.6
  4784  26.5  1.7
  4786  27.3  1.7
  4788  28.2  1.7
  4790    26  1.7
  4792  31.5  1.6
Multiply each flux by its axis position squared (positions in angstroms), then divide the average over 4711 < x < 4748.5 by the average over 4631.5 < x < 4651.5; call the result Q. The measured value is 1.1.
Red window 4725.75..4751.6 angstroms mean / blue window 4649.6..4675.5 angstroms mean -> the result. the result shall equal 1.0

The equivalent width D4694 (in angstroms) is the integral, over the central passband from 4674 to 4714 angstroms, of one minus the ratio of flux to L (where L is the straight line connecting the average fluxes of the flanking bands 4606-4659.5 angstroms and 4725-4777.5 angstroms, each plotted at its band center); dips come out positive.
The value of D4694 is 2.0 angstroms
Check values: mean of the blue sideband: 27.4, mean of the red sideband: 27.8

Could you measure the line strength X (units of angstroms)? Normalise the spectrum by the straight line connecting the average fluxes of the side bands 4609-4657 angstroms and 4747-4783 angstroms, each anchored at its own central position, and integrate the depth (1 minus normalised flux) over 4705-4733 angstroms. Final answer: 0.5 angstroms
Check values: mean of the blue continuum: 27.3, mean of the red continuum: 27.9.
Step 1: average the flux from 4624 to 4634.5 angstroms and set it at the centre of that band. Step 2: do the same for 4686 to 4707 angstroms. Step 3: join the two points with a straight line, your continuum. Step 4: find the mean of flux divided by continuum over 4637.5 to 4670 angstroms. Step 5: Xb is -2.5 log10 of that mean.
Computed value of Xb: 0.033 mag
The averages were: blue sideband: 28.4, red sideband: 26.3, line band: 26.8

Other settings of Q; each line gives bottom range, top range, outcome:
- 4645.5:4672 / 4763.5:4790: 1.08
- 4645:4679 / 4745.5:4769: 1.09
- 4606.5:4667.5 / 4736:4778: 1.07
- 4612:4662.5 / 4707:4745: 1.05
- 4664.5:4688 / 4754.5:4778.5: 1.08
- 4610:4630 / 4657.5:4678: 0.99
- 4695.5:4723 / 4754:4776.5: 1.07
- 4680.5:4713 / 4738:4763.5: 1.09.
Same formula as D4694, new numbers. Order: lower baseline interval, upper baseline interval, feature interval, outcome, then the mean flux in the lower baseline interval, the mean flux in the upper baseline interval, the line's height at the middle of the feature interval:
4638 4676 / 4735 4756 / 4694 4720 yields 1.3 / 26.9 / 28.4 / 27.7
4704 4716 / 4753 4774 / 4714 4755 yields -2.5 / 26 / 27.4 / 26.6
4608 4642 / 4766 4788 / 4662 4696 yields 1.2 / 27.7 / 28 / 27.8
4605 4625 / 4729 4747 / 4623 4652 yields 0.8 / 27.8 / 27.9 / 27.8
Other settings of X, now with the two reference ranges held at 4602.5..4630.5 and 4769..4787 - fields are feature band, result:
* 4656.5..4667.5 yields 0.2 angstroms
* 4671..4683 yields 0.9 angstroms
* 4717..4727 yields -0.4 angstroms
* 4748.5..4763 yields -0.1 angstroms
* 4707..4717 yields 0.6 angstroms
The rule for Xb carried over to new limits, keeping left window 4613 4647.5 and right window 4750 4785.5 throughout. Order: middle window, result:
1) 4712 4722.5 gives -0.03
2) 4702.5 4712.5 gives 0.08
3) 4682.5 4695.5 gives -0.01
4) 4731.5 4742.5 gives -0.01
